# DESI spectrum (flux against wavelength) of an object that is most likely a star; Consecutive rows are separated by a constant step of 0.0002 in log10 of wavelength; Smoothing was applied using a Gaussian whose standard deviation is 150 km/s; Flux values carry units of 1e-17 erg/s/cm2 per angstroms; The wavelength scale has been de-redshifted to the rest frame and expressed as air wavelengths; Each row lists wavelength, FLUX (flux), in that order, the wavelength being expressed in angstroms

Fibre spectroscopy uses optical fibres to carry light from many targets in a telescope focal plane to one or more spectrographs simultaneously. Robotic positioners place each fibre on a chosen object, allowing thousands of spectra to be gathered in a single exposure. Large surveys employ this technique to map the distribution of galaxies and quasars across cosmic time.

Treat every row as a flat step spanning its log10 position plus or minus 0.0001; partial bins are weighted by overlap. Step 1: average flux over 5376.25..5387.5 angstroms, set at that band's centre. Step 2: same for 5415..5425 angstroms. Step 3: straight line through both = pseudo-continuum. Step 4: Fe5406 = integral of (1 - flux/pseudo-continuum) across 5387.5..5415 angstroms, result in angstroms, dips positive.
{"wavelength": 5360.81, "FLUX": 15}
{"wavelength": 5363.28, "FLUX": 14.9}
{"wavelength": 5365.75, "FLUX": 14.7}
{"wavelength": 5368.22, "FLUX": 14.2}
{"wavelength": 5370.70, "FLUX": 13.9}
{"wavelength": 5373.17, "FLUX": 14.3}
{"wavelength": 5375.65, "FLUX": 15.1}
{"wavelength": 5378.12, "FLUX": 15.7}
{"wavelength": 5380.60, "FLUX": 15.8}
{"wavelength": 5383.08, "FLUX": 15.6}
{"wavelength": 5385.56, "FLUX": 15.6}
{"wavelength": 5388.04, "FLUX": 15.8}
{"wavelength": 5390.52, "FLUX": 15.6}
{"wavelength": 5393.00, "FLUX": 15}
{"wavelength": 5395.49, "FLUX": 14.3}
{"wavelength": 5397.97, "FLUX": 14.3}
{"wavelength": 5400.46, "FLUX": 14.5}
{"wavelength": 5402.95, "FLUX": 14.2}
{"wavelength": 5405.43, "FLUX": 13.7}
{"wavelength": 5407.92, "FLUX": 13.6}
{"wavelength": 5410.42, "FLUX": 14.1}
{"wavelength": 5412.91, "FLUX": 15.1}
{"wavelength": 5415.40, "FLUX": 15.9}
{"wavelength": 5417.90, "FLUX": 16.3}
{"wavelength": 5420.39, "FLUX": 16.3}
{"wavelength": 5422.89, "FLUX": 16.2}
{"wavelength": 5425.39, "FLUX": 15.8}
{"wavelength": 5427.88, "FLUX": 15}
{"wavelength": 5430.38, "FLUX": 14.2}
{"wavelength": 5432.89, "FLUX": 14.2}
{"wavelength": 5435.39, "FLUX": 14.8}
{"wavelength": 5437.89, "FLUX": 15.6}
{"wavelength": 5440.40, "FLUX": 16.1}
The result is 2.3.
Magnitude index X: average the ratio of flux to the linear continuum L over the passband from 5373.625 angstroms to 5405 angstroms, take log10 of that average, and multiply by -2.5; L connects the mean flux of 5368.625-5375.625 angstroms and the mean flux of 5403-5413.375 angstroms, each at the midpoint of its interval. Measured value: -0.07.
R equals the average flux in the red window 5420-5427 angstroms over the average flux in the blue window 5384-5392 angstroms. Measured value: 1.02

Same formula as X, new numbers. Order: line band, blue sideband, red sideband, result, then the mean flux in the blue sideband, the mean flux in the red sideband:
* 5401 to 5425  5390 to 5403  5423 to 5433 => -0.02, 14.6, 15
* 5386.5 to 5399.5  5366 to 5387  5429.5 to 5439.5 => 0.00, 15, 14.8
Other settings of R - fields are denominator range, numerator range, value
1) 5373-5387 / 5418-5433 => 1.00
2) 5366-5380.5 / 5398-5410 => 0.95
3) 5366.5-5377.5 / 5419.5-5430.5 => 1.08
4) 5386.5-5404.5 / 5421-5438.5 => 1.02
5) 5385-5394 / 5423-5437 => 0.96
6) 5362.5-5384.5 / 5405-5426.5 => 1.02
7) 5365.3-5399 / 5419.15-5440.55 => 1.02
